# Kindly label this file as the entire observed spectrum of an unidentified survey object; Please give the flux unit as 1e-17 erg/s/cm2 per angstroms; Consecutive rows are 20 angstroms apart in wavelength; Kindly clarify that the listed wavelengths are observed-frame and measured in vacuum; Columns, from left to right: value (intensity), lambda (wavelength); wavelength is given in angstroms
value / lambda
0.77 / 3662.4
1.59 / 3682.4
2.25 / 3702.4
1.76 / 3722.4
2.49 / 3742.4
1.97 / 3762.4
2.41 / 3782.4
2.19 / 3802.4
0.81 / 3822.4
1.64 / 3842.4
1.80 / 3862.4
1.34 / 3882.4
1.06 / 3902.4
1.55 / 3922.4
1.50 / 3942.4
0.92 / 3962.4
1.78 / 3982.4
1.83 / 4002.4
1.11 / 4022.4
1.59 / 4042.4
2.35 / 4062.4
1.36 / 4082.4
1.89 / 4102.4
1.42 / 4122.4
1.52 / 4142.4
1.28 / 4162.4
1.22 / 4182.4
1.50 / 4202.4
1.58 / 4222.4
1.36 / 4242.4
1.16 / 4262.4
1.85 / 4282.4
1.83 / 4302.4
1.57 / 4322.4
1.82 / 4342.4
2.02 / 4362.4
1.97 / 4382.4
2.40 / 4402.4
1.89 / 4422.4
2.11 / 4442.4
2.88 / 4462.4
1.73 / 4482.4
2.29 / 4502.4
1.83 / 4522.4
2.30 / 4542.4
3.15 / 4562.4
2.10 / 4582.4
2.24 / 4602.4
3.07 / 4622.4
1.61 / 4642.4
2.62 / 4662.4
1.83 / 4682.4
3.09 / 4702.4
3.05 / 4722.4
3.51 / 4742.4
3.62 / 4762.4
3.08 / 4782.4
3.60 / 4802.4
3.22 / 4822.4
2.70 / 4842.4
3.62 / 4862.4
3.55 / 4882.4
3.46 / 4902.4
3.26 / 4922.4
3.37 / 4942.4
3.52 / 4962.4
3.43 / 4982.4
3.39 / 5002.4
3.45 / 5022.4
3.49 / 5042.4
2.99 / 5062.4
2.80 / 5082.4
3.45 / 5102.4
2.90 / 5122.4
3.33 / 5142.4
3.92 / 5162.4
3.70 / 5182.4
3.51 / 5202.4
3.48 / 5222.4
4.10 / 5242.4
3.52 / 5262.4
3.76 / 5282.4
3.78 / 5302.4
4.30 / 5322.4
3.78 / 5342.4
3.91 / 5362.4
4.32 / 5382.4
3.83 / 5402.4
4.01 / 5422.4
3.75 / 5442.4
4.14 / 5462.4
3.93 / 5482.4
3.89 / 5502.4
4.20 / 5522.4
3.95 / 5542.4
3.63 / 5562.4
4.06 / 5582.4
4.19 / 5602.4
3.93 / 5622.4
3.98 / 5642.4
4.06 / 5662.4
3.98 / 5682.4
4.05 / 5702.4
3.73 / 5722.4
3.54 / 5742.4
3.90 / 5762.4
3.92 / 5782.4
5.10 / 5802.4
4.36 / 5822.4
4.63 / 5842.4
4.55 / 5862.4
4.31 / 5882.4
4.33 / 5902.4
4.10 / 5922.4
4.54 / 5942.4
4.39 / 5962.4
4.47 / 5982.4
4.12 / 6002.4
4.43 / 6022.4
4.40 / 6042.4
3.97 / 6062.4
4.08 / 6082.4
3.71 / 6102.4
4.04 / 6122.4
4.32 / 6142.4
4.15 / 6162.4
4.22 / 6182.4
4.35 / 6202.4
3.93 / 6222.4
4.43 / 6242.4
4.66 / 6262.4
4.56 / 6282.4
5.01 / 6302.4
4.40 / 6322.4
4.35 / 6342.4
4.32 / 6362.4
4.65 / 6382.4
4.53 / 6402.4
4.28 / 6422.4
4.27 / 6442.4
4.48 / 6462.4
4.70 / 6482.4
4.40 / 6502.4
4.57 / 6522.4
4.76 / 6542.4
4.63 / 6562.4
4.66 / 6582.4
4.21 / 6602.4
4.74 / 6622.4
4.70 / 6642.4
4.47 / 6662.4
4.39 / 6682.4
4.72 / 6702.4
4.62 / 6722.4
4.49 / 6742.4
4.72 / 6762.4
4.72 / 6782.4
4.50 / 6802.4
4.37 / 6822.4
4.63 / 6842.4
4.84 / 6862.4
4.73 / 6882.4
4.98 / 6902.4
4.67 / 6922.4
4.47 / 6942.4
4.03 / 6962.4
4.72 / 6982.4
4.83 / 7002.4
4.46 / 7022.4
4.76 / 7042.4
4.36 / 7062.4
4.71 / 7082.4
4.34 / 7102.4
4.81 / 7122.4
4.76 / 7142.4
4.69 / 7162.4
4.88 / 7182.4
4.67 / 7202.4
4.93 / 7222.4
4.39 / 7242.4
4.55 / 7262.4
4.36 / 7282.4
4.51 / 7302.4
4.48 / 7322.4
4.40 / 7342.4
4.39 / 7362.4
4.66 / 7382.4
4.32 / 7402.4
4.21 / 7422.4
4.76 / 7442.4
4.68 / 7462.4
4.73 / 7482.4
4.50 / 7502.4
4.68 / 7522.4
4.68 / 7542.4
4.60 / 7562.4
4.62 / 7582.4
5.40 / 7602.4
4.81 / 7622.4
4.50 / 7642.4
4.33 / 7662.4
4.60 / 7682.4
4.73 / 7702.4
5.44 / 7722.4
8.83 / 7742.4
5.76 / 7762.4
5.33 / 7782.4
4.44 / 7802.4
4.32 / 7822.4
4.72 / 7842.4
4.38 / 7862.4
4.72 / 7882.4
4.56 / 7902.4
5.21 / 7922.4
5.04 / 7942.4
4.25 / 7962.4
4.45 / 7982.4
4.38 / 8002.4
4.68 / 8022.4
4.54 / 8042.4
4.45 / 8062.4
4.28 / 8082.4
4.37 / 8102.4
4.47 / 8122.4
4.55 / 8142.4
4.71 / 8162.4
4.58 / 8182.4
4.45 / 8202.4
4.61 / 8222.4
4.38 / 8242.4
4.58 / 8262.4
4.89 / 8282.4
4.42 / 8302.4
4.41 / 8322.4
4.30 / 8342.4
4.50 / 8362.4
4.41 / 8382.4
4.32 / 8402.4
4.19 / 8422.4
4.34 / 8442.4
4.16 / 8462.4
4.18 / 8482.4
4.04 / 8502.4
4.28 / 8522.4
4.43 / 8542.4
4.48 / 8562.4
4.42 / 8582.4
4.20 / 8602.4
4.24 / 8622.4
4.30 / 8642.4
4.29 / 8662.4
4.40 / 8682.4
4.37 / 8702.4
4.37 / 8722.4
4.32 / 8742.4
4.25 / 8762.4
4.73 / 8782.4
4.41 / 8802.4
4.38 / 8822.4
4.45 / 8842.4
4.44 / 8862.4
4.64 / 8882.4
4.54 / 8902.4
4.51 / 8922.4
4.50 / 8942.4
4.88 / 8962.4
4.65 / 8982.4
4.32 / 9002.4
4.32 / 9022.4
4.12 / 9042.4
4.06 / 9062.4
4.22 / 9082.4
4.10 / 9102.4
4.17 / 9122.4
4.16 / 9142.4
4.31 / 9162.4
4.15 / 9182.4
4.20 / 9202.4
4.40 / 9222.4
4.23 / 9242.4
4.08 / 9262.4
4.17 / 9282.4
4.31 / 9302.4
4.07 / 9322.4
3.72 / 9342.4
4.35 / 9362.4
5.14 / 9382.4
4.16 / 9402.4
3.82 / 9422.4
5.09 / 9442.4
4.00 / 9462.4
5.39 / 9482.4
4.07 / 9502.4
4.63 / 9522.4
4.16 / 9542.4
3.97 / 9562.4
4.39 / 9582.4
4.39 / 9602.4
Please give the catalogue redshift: 0.180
